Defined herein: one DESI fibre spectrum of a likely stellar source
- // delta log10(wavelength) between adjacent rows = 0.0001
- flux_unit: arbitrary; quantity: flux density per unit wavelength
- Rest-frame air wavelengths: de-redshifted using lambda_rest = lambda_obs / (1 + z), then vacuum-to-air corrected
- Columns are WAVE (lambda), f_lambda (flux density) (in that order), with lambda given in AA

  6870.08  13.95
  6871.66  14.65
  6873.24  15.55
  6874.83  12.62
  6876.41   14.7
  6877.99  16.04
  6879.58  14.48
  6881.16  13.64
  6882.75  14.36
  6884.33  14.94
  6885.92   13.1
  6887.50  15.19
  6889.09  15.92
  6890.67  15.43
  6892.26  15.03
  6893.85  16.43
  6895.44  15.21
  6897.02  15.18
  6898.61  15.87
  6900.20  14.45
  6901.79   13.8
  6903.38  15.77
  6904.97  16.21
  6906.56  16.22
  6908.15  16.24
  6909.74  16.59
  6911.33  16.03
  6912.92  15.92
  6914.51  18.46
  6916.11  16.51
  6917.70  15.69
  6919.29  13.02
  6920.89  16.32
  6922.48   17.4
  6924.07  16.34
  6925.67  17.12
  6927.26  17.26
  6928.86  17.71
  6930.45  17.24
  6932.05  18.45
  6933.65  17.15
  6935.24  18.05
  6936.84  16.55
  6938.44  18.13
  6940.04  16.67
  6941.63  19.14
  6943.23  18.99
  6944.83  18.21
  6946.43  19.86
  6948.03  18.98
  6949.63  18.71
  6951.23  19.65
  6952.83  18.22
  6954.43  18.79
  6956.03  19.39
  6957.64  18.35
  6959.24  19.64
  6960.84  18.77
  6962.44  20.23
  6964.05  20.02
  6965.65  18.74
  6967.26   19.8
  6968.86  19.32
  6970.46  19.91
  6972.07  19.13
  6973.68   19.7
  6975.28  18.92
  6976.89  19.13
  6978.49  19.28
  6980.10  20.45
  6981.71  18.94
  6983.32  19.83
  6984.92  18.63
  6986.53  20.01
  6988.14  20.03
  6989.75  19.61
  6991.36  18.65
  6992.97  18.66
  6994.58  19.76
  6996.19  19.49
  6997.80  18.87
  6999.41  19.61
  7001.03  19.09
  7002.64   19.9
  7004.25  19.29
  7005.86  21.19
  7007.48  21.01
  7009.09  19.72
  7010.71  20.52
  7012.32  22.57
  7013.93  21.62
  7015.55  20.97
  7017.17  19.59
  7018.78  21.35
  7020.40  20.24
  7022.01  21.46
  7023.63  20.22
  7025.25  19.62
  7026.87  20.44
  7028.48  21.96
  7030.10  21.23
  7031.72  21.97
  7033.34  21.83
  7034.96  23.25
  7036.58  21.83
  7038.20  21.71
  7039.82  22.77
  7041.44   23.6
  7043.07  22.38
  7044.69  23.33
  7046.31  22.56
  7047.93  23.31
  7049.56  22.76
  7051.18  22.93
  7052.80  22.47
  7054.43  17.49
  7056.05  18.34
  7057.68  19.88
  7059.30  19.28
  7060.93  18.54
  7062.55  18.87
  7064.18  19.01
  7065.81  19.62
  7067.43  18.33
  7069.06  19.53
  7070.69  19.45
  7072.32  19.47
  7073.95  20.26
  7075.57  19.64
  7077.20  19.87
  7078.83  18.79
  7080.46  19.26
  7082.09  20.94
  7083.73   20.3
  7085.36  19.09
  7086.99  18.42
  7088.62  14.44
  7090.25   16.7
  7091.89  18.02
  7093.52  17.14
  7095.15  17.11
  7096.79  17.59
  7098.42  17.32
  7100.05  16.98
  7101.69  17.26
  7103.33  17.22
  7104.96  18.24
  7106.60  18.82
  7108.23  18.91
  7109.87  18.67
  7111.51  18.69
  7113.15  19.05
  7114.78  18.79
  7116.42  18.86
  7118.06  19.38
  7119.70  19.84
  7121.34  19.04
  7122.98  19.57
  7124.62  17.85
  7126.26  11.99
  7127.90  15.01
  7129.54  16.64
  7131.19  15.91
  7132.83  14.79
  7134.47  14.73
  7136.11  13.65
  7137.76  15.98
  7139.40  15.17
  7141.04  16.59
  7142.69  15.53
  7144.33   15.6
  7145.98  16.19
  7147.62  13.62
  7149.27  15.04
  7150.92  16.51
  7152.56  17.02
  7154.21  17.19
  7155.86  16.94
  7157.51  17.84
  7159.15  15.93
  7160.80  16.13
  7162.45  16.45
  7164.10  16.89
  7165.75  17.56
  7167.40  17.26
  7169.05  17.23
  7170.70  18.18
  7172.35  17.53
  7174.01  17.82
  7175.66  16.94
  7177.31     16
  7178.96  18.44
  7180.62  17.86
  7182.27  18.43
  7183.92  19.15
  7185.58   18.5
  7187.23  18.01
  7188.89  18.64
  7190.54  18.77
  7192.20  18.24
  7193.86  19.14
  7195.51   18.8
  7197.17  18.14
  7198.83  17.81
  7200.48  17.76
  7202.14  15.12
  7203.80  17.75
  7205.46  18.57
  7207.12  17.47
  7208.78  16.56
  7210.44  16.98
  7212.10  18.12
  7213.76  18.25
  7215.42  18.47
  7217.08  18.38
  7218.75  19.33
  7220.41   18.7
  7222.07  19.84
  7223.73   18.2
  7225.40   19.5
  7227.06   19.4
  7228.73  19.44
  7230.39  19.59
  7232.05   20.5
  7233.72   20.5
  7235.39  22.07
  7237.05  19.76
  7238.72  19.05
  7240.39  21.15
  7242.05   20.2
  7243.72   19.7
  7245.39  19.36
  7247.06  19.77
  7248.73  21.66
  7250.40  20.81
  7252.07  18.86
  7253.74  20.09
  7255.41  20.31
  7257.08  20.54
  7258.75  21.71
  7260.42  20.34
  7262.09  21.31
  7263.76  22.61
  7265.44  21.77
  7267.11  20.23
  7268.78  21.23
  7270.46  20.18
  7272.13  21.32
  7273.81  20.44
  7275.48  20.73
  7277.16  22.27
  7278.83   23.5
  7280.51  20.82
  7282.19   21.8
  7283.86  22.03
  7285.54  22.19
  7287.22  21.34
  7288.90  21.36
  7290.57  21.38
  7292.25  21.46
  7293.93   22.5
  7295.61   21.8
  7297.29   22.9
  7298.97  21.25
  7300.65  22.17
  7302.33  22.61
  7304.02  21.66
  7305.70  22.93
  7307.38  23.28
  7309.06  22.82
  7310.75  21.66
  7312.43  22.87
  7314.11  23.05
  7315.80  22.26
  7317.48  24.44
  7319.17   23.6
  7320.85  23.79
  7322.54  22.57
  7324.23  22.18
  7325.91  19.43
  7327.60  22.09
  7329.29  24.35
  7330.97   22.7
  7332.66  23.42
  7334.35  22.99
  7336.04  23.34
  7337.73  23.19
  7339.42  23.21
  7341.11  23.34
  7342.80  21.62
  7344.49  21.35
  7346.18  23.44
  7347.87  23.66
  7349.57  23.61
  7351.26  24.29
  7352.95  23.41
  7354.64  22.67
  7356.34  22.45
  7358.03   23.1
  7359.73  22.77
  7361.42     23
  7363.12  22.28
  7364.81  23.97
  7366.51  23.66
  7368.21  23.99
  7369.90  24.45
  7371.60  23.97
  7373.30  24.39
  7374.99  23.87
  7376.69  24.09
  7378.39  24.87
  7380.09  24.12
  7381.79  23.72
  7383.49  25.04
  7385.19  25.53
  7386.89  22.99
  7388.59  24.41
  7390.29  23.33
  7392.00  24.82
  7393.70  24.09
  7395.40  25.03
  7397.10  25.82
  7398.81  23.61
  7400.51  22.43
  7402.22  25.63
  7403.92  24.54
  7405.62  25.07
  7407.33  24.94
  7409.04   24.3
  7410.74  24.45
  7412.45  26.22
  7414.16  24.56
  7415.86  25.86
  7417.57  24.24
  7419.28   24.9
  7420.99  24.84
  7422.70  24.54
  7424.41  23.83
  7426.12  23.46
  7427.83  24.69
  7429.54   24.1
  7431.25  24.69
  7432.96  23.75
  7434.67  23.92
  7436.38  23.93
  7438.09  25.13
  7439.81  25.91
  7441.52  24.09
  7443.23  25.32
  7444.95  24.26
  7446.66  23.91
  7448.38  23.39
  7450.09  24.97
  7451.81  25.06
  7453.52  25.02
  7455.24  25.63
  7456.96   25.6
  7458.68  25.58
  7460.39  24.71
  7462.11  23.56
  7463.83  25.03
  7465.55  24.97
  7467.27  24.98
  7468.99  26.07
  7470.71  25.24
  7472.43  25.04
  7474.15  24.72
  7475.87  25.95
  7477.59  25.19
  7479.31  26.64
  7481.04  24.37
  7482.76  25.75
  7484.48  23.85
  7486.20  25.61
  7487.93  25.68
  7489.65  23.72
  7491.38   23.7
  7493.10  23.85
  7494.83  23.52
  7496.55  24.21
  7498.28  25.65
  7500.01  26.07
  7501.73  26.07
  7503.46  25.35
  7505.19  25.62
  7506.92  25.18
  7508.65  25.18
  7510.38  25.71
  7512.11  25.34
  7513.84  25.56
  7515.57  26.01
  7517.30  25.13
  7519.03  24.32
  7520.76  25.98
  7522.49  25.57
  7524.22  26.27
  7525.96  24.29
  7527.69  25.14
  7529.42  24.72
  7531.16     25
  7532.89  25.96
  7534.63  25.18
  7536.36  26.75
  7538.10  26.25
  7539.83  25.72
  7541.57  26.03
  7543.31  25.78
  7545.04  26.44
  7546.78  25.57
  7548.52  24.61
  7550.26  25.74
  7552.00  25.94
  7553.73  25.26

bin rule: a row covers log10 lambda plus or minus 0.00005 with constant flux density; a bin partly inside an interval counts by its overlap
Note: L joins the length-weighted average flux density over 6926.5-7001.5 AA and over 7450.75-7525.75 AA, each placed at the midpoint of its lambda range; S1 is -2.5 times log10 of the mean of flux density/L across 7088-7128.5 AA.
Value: 0.17 mag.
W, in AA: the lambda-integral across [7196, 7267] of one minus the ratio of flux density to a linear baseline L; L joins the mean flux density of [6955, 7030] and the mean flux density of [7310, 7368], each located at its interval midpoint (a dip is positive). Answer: 8.3 AA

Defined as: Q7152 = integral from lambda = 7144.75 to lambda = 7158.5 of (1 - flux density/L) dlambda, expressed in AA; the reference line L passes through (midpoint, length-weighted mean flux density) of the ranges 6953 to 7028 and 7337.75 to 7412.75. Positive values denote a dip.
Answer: 3.3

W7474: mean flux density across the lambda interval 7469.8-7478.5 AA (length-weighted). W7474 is 25.3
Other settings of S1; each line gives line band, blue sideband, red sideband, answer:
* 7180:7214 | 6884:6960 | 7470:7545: 0.16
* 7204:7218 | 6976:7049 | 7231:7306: 0.18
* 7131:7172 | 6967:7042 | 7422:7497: 0.32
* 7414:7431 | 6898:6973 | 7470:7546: -0.02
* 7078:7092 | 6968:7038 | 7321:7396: 0.14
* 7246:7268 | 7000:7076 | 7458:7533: 0.10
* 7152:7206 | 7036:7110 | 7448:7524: 0.19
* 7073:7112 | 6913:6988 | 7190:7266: 0.03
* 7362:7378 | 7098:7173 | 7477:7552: -0.08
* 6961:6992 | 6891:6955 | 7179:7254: -0.13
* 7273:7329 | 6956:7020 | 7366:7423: 0.06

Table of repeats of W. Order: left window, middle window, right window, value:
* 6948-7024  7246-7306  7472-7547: 3.8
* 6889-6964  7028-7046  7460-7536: -3.5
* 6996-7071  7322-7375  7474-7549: 1.5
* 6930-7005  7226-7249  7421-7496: 2.1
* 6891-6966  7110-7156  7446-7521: 8.0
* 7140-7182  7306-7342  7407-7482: -2.5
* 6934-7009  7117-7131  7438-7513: 2.4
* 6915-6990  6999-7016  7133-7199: -2.3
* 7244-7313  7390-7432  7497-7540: -1.6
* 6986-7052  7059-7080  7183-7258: 1.3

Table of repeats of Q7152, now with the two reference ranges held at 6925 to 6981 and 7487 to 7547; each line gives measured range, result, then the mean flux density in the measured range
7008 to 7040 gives -2.7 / 21.2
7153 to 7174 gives 4.0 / 17.1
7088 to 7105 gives 2.8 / 17.1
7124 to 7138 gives 3.8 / 15.1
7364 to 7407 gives -0.9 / 24.3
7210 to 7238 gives 3.4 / 19.3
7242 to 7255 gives 1.2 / 20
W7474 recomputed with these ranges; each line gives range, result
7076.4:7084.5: 19.8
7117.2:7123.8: 19.4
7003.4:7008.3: 20.5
